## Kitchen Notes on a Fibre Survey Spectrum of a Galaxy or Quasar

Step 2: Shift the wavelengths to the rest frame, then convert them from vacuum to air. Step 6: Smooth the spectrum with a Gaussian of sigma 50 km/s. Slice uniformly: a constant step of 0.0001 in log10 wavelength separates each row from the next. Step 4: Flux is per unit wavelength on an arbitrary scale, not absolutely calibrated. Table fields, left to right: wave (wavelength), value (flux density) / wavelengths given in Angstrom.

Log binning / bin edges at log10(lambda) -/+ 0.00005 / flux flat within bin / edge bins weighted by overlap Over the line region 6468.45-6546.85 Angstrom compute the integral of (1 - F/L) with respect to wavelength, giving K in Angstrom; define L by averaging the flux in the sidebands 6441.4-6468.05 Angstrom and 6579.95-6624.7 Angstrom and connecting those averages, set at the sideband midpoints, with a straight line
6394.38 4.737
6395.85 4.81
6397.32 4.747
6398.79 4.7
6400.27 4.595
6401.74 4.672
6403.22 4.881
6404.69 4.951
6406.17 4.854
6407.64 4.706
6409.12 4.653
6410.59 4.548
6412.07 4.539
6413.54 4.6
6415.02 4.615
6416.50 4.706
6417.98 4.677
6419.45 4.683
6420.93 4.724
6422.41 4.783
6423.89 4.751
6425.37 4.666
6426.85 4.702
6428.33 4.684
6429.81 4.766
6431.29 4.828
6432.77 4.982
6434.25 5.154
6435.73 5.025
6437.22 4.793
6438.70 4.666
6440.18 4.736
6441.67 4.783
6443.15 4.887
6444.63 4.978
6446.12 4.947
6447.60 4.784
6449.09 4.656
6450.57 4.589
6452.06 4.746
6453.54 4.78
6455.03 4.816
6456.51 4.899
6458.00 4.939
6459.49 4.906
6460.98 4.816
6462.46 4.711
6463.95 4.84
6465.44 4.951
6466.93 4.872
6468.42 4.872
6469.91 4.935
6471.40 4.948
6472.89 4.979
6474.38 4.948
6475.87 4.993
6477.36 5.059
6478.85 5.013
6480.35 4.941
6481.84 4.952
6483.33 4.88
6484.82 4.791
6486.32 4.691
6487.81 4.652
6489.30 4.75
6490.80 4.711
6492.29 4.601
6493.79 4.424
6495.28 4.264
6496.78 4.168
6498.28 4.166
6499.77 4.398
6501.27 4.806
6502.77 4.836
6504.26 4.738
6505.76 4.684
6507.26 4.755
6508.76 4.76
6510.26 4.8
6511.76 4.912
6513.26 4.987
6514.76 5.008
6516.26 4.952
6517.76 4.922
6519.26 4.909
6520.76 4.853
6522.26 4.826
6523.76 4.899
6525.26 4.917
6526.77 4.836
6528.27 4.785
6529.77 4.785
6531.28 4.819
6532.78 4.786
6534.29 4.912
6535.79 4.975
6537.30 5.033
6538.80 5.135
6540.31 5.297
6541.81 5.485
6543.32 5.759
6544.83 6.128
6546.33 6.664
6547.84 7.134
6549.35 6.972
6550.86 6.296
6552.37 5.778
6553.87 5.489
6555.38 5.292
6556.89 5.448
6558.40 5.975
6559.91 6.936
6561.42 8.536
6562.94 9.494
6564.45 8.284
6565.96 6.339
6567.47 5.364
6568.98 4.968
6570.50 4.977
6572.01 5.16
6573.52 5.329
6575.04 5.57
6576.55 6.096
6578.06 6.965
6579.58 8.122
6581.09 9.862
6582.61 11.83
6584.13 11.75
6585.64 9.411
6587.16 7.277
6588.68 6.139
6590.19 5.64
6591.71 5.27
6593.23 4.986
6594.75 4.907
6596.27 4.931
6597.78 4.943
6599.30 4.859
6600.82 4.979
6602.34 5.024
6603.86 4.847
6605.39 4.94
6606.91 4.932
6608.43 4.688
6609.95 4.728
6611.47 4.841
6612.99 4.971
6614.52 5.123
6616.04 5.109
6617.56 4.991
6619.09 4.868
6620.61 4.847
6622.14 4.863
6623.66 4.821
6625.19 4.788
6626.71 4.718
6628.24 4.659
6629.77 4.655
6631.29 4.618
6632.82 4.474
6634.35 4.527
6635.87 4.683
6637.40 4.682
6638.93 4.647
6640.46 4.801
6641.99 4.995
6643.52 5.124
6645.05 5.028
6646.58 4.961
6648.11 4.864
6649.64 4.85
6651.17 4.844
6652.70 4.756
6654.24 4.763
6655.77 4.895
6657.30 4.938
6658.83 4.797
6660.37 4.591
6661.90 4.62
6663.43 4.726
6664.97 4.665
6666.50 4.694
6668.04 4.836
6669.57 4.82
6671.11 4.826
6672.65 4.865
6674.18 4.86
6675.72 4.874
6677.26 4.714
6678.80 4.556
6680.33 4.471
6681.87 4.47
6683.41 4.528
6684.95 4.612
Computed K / 4.6 Angstrom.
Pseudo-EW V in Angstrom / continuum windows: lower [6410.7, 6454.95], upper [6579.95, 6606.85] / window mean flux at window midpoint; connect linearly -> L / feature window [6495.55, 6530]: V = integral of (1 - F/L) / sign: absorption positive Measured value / 5.4 Angstrom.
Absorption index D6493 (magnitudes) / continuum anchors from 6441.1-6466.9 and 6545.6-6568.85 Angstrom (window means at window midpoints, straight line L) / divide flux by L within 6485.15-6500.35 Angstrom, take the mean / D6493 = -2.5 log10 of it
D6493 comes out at 0.22 mag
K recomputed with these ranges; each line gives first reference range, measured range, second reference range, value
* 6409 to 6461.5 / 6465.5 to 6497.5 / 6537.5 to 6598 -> 3.6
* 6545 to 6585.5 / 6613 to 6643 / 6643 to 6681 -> 4.2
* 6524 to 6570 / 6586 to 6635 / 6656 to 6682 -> 2.3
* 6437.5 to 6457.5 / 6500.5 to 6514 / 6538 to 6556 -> 1.7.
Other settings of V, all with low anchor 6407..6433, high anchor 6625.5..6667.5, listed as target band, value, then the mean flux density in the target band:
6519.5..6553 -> -4.8 Angstrom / 5.4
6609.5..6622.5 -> -0.5 Angstrom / 4.93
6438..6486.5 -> -1.6 Angstrom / 4.86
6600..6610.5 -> -0.3 Angstrom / 4.88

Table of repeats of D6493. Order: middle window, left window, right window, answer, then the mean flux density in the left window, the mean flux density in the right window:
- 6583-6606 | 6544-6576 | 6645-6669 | -0.06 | 6.29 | 4.8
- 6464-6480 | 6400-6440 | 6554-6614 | 0.06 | 4.75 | 6.26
